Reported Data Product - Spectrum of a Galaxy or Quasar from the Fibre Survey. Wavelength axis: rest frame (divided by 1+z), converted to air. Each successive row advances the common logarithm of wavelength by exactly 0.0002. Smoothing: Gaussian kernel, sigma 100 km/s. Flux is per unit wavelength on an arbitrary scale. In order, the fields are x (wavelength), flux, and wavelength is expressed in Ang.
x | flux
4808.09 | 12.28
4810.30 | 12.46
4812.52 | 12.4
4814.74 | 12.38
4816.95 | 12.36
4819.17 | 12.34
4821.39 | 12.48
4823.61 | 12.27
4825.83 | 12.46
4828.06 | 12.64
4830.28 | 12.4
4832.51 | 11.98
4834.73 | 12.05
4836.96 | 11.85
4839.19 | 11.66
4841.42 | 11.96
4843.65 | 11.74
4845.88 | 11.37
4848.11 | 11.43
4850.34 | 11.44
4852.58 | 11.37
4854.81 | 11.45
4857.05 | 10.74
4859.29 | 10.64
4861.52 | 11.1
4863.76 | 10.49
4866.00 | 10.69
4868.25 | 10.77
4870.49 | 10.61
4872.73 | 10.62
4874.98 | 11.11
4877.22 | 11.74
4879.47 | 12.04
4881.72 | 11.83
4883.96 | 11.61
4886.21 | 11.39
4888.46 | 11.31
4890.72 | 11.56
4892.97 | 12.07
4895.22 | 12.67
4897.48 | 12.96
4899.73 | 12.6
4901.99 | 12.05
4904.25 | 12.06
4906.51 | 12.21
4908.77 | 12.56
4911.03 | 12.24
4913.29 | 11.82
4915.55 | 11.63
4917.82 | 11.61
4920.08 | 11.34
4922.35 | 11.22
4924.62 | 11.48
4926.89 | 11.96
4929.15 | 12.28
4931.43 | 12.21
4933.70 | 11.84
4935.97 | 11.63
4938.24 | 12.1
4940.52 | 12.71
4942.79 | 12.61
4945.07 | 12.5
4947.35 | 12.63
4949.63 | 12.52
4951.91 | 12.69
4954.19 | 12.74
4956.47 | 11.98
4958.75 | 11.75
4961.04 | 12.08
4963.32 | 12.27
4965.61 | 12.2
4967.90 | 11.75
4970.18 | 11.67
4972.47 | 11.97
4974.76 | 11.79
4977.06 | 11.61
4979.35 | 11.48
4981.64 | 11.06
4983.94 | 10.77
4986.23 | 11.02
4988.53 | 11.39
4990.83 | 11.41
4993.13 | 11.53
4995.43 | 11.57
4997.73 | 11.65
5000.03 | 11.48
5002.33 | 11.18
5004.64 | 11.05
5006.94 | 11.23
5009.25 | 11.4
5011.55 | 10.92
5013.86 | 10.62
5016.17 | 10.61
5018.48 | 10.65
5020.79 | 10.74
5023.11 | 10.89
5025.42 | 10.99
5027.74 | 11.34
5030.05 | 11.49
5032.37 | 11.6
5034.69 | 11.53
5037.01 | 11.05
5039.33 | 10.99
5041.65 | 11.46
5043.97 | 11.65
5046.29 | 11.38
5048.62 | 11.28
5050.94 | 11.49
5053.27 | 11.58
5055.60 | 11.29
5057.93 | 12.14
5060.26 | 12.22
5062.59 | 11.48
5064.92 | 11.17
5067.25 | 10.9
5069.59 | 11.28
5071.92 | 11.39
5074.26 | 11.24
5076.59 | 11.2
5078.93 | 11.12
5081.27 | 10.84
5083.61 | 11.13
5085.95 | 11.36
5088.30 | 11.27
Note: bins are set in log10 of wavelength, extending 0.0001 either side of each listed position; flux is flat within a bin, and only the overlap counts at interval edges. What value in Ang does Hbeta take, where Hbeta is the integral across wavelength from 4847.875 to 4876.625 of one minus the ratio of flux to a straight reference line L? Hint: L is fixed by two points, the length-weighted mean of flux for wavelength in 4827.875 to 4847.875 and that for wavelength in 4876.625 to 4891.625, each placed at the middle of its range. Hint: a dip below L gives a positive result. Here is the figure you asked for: 2.0 Ang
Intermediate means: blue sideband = 11.9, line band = 11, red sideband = 11.6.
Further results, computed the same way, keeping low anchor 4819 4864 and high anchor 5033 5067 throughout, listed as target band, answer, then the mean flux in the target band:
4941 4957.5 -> -1.3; 12.5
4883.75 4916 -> -1.2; 12.1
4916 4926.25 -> 0.1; 11.4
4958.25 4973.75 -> -0.5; 12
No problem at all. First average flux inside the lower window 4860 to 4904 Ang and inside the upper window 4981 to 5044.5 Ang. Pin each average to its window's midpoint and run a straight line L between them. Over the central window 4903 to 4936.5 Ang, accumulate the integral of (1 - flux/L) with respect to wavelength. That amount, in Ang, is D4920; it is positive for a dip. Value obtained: -1.3 Ang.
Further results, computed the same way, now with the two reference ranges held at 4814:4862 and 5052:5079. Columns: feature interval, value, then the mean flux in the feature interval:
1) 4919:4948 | -0.9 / 12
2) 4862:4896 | 1.2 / 11.3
